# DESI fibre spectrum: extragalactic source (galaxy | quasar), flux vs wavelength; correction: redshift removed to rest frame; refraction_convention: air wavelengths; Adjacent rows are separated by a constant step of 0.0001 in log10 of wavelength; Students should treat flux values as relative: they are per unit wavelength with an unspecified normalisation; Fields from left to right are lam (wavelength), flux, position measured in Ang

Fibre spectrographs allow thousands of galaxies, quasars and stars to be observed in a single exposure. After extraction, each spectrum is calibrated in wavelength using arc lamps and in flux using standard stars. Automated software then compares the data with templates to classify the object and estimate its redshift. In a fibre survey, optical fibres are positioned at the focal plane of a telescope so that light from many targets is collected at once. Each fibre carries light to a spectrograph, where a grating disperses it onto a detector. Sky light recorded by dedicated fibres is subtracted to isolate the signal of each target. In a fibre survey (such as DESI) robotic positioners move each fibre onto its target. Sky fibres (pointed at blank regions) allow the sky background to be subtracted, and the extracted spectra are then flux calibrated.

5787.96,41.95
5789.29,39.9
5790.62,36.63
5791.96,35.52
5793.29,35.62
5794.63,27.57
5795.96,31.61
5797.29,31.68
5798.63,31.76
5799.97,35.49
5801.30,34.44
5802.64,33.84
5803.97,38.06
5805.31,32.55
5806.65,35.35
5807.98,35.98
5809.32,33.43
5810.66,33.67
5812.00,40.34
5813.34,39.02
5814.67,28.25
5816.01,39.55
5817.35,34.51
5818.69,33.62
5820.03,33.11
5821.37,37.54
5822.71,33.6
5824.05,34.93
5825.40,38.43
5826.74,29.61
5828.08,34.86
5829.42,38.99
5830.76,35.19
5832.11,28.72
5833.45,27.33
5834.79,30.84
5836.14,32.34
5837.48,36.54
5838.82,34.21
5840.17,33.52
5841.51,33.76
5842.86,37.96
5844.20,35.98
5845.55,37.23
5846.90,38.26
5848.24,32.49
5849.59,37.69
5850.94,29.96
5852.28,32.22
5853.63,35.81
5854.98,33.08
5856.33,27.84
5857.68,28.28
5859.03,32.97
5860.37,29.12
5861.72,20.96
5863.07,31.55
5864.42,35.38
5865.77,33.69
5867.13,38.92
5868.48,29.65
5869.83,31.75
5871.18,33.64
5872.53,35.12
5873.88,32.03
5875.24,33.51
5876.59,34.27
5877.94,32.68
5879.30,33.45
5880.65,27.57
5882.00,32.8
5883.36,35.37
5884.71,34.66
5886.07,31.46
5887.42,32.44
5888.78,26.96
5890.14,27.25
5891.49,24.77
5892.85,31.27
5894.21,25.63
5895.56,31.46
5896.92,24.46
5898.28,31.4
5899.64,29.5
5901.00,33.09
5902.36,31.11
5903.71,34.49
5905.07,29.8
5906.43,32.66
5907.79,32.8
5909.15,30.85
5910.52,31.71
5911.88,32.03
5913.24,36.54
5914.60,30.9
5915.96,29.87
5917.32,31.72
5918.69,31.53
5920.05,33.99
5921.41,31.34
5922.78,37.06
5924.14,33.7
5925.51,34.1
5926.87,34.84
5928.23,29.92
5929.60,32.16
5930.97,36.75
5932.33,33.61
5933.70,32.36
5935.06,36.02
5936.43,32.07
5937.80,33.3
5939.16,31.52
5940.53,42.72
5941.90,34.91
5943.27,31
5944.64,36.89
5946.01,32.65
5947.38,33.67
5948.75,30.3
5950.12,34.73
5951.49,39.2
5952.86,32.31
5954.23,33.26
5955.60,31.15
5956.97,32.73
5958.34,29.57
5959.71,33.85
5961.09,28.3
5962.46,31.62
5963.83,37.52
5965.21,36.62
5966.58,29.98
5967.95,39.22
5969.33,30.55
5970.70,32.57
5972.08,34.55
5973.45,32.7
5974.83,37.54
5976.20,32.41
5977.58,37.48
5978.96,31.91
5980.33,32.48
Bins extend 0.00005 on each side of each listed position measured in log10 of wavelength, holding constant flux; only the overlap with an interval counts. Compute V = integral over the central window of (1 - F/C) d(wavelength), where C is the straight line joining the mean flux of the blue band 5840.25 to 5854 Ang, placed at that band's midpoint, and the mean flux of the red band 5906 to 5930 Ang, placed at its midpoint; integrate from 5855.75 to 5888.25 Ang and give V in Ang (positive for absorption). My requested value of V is 2.06 Ang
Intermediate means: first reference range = 35.1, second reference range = 32.7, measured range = 32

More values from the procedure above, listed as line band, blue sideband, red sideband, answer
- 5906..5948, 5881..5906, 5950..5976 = -1.93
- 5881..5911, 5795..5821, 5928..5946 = 3.12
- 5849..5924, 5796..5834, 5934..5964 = 4.97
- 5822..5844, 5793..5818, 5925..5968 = 0.22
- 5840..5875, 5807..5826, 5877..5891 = -0.03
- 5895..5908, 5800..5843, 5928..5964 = 1.08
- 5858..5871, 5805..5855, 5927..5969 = 1.03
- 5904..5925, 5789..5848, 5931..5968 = 0.89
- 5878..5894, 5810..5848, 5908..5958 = 1.57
